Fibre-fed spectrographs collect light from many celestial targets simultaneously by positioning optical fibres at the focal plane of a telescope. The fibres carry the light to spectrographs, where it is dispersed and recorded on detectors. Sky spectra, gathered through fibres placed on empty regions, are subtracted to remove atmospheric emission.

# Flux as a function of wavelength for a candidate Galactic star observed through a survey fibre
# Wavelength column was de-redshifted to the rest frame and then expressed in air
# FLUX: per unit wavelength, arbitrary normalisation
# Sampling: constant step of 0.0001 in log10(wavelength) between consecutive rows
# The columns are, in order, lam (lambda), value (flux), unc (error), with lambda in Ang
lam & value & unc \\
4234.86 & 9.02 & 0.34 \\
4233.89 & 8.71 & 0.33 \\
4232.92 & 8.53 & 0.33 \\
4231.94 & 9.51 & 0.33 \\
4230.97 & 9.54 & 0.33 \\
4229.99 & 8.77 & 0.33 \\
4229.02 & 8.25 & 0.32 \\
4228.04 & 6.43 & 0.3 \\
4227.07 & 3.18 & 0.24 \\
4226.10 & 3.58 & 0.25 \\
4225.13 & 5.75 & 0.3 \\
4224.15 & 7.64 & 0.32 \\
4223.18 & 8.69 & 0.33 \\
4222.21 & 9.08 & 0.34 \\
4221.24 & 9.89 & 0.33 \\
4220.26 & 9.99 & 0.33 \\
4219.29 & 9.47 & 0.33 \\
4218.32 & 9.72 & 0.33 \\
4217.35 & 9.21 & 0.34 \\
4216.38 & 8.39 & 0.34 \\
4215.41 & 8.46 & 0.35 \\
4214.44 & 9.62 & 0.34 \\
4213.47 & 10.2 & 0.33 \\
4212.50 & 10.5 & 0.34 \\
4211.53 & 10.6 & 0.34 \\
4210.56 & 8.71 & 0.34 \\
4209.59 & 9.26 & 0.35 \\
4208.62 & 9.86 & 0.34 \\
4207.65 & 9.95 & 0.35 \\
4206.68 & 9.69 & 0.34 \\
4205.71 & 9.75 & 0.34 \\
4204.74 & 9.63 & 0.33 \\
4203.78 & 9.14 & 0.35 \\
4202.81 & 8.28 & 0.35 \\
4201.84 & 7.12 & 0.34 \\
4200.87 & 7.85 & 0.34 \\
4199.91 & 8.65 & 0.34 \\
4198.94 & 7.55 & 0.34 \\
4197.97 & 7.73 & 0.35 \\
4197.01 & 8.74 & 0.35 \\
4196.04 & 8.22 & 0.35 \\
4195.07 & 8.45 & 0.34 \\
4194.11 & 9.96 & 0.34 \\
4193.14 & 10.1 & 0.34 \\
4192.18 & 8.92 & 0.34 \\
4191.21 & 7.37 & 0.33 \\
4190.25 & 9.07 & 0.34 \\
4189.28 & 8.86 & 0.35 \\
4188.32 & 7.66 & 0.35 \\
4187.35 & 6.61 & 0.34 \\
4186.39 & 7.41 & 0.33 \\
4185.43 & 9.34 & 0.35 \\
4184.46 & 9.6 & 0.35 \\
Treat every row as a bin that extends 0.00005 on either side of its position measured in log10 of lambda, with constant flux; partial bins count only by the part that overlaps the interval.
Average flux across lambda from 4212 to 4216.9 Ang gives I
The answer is 9.44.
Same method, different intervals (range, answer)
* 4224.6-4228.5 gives 4.75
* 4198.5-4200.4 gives 8.13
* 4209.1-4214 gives 9.85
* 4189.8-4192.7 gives 8.49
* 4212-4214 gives 10.3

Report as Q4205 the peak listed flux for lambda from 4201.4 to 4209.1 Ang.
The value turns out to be 9.95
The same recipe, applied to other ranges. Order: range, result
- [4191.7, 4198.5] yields 10.1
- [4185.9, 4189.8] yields 8.86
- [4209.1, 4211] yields 9.26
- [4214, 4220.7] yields 9.99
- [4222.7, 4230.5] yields 8.77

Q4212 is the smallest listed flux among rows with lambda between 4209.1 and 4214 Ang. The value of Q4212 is 8.71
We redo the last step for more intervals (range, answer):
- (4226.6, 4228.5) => 3.18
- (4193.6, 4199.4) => 7.55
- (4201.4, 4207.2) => 7.12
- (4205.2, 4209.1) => 9.69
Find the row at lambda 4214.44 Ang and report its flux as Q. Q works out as 9.62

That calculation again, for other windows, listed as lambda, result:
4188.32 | 7.66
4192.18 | 8.92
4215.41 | 8.46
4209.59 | 9.26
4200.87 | 7.85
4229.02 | 8.25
